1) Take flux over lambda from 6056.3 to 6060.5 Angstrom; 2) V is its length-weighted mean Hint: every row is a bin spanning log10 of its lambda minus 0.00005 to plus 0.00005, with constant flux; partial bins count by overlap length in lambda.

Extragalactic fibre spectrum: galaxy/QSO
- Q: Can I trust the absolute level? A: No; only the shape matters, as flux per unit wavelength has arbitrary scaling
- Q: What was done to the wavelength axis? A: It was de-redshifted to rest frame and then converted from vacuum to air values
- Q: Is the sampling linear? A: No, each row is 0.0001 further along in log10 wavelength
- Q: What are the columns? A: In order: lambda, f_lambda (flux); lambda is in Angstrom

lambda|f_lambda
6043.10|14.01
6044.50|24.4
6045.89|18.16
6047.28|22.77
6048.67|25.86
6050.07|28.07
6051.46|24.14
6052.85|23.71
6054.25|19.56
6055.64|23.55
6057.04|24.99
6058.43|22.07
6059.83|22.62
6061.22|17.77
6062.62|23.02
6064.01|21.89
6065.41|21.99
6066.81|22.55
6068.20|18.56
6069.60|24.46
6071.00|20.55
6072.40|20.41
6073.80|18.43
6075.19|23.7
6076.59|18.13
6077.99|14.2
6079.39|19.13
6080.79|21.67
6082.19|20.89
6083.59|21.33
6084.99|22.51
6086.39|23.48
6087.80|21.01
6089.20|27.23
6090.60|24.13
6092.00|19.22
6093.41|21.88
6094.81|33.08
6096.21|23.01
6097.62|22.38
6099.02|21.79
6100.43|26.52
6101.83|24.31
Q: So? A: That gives 23.2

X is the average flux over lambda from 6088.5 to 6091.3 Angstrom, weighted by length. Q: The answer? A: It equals 25.7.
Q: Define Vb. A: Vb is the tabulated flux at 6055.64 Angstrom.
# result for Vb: 23.55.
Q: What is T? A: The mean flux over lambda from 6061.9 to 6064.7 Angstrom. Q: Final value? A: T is 22.4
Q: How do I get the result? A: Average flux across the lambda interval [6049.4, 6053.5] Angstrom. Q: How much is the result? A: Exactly 25.3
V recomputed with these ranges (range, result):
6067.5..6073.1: 21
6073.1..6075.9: 21.1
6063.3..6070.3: 21.9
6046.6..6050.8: 25.6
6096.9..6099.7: 22.1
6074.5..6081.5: 19.4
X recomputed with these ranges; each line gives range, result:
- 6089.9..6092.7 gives 21.7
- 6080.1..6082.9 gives 21.3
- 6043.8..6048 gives 21.8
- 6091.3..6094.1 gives 20.5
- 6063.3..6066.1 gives 22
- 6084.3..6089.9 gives 23.5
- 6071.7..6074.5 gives 19.5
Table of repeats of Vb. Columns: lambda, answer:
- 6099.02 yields 21.79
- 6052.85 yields 23.71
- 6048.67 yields 25.86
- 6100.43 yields 26.52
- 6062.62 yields 23.02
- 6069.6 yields 24.46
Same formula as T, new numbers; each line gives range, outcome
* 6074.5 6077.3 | 20.9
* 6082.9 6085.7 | 21.9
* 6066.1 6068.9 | 20.6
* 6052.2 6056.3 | 22.2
